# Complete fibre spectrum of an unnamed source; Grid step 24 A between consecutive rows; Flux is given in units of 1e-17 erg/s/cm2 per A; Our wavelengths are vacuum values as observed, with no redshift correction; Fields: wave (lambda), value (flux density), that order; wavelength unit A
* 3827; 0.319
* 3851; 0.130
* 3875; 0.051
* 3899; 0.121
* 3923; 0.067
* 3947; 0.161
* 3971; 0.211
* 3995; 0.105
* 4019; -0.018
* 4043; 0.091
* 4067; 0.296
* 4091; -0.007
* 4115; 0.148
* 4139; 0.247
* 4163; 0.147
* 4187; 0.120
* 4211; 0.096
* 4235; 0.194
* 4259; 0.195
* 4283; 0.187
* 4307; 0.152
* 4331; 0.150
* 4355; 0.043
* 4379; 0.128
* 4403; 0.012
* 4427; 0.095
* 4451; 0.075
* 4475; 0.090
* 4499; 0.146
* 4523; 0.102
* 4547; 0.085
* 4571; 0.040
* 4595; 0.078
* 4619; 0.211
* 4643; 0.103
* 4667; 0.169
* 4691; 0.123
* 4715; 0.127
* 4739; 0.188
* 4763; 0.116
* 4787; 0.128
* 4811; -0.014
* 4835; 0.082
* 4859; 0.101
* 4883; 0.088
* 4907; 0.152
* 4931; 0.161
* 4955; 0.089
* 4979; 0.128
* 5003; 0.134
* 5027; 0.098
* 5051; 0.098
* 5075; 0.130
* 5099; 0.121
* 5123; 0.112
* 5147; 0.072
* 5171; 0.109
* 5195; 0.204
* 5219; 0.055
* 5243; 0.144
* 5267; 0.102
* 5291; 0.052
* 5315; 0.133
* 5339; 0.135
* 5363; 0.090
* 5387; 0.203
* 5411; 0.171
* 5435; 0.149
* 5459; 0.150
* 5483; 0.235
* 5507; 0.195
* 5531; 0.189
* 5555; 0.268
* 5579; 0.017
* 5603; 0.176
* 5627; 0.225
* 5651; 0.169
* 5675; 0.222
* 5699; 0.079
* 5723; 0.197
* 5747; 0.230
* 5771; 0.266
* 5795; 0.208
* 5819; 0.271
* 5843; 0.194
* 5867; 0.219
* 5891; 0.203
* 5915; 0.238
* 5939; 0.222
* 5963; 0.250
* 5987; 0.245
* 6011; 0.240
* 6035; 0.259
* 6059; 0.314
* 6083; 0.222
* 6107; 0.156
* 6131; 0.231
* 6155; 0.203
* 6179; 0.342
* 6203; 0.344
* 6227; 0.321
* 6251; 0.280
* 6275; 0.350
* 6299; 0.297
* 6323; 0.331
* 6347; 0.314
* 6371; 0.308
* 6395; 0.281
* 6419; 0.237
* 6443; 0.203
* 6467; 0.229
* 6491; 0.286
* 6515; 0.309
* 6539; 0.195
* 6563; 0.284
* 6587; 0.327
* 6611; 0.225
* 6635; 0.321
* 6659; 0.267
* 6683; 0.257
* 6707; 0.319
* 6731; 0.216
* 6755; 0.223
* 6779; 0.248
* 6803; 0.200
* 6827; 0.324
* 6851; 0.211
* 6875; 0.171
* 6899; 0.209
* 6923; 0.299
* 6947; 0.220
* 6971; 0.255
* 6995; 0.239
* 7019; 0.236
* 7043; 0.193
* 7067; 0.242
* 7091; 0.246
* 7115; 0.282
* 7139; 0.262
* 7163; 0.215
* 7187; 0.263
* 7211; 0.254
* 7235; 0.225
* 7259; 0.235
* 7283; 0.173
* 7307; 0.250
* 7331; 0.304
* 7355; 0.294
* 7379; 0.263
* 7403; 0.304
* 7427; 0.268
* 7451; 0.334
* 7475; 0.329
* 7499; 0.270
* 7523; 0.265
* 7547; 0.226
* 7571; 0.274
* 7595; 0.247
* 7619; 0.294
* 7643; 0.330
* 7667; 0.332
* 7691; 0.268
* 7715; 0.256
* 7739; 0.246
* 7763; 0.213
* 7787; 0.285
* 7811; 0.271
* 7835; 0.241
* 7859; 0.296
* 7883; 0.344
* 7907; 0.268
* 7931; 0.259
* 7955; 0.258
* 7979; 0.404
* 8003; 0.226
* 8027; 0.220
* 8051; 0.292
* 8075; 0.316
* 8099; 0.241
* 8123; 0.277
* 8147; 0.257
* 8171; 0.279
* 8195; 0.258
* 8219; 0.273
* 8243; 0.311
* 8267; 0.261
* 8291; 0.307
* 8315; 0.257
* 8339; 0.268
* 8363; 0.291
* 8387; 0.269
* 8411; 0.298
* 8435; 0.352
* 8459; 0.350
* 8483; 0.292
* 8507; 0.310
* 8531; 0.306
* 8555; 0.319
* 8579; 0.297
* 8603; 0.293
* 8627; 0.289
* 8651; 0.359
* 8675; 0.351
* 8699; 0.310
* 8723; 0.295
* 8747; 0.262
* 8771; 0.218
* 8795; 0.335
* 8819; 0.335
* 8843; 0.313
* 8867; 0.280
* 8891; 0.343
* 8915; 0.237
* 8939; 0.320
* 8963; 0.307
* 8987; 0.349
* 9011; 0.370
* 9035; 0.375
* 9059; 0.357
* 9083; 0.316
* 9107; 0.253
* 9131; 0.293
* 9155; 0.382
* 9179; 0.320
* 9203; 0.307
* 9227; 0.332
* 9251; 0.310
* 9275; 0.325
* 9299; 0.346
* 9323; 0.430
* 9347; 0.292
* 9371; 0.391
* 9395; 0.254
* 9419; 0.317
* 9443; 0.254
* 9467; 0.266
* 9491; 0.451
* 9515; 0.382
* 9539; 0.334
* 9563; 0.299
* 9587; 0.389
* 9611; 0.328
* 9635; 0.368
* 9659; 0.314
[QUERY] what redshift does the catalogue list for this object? 0.488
